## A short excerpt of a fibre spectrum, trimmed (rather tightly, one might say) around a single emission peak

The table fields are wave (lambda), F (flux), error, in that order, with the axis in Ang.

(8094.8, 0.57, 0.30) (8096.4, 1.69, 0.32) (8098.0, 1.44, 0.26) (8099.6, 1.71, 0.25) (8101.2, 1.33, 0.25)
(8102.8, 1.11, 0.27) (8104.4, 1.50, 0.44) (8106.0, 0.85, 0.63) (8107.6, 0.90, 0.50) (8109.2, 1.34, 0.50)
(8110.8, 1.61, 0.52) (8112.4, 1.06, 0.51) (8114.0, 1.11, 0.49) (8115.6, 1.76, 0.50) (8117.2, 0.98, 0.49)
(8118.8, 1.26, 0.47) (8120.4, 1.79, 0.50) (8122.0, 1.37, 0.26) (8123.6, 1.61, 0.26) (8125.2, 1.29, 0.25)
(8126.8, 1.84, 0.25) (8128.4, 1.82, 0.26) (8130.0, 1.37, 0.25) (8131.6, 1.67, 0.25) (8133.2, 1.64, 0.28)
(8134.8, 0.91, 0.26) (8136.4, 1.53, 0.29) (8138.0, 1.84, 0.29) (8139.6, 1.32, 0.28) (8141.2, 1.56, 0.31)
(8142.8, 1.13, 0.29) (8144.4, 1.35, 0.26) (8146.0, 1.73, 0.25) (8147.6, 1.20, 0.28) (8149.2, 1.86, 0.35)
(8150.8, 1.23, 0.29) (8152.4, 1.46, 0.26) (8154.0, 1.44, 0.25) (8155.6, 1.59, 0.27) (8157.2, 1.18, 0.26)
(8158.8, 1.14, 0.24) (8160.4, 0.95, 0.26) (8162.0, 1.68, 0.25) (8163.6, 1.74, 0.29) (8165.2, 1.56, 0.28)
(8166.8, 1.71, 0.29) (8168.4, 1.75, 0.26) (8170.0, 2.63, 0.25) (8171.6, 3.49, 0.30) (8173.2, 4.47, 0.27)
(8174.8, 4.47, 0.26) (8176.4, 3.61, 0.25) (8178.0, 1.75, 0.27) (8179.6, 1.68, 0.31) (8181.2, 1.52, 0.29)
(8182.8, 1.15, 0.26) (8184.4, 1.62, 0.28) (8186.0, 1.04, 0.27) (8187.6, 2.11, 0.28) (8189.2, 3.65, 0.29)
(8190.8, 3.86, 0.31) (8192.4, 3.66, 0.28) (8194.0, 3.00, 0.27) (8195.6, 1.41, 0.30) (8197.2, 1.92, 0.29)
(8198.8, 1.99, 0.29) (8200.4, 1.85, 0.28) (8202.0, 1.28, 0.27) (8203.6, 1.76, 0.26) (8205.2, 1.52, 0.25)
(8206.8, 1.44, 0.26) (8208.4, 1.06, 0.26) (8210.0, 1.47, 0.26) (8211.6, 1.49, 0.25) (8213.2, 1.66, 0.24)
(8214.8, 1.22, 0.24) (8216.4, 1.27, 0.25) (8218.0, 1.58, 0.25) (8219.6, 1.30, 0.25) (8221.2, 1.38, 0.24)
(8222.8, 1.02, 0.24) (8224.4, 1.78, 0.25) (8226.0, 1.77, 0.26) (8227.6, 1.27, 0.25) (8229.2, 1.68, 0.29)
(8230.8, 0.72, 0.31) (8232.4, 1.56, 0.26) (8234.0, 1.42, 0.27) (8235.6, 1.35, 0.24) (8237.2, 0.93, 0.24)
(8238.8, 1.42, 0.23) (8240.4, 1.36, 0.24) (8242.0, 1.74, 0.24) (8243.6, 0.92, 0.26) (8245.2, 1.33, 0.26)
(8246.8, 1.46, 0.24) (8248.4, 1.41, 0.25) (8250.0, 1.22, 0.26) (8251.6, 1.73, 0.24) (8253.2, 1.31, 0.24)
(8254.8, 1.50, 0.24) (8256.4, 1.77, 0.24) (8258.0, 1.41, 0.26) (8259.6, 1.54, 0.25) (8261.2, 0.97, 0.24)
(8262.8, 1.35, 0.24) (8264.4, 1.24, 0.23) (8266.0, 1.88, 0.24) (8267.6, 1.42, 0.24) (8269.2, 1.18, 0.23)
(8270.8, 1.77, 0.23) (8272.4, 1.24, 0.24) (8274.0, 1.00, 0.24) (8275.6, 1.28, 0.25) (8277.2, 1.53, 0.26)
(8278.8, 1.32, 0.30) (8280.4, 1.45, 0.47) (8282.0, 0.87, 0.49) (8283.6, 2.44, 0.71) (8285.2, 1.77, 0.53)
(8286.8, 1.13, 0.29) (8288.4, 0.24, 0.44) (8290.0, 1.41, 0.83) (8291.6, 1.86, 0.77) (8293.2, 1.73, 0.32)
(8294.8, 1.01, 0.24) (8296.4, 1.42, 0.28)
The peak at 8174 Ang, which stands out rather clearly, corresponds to [S II] 6716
